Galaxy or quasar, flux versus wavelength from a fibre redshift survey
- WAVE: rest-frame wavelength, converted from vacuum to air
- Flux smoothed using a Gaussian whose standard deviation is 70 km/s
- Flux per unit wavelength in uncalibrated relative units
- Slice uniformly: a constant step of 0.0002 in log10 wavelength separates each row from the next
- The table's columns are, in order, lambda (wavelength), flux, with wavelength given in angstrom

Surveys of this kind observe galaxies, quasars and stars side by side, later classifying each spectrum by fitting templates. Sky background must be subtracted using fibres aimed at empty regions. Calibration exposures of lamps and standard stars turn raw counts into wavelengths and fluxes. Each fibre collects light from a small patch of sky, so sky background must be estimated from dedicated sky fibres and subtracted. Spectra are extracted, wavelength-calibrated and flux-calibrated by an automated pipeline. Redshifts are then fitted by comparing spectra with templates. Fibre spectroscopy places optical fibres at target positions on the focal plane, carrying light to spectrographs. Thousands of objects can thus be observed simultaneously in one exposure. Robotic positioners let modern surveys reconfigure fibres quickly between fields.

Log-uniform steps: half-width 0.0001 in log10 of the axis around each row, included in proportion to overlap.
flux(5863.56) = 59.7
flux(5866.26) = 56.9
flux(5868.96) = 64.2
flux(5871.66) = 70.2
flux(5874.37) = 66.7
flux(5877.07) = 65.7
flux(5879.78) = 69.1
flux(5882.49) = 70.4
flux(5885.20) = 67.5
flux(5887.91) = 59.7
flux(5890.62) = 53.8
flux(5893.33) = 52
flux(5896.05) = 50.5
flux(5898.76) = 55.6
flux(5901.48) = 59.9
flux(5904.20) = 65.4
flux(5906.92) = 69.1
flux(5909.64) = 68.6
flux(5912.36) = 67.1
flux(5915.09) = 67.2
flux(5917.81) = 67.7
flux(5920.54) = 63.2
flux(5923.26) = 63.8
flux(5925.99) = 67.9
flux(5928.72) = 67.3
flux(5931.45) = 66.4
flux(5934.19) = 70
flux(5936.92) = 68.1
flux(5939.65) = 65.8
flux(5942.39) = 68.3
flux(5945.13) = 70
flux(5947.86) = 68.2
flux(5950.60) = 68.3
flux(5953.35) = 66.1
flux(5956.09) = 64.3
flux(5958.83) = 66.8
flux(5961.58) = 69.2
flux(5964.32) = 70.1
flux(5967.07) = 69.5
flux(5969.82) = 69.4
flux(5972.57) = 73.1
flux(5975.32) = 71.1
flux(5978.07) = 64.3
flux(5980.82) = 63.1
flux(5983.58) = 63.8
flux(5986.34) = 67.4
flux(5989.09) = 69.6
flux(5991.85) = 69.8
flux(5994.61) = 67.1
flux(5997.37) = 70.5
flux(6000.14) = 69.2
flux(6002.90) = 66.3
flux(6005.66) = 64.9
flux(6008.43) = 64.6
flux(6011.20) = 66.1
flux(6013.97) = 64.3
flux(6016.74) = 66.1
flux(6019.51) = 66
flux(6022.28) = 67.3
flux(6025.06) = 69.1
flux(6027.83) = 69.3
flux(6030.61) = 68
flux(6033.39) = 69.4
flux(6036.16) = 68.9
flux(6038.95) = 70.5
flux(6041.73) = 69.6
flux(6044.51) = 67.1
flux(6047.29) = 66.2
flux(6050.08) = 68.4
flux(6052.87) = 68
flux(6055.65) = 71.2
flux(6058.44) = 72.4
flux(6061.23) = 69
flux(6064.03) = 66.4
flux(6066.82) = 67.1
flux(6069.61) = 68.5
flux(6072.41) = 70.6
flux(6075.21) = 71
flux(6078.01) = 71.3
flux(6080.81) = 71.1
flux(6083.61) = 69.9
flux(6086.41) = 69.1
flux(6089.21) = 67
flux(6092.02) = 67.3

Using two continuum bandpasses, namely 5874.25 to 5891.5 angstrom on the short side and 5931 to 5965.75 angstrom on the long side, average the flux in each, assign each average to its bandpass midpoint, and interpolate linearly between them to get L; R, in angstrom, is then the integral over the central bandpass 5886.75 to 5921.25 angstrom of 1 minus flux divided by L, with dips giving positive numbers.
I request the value 2.3 angstrom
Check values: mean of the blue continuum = 64.9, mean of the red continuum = 67.8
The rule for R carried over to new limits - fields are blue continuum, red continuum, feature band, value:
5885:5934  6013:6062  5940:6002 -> -2.4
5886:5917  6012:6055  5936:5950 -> -1.1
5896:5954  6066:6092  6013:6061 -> 0.1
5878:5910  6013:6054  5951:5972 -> -1.1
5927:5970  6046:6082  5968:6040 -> 1.0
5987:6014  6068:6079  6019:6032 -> 0.1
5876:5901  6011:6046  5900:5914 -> -1.0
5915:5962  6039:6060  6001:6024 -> 0.9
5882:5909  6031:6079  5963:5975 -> -1.2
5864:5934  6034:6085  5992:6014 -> 0.1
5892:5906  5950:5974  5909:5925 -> -1.6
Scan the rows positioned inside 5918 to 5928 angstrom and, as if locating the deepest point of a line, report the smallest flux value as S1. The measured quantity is 63.2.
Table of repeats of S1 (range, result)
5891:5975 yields 50.5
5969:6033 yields 63.1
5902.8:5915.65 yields 65.4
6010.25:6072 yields 64.3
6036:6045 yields 67.1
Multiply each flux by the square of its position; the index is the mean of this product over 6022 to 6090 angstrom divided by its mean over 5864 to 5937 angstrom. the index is 1.1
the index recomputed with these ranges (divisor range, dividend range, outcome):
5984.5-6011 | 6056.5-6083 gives 1.06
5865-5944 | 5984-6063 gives 1.10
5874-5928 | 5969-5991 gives 1.09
